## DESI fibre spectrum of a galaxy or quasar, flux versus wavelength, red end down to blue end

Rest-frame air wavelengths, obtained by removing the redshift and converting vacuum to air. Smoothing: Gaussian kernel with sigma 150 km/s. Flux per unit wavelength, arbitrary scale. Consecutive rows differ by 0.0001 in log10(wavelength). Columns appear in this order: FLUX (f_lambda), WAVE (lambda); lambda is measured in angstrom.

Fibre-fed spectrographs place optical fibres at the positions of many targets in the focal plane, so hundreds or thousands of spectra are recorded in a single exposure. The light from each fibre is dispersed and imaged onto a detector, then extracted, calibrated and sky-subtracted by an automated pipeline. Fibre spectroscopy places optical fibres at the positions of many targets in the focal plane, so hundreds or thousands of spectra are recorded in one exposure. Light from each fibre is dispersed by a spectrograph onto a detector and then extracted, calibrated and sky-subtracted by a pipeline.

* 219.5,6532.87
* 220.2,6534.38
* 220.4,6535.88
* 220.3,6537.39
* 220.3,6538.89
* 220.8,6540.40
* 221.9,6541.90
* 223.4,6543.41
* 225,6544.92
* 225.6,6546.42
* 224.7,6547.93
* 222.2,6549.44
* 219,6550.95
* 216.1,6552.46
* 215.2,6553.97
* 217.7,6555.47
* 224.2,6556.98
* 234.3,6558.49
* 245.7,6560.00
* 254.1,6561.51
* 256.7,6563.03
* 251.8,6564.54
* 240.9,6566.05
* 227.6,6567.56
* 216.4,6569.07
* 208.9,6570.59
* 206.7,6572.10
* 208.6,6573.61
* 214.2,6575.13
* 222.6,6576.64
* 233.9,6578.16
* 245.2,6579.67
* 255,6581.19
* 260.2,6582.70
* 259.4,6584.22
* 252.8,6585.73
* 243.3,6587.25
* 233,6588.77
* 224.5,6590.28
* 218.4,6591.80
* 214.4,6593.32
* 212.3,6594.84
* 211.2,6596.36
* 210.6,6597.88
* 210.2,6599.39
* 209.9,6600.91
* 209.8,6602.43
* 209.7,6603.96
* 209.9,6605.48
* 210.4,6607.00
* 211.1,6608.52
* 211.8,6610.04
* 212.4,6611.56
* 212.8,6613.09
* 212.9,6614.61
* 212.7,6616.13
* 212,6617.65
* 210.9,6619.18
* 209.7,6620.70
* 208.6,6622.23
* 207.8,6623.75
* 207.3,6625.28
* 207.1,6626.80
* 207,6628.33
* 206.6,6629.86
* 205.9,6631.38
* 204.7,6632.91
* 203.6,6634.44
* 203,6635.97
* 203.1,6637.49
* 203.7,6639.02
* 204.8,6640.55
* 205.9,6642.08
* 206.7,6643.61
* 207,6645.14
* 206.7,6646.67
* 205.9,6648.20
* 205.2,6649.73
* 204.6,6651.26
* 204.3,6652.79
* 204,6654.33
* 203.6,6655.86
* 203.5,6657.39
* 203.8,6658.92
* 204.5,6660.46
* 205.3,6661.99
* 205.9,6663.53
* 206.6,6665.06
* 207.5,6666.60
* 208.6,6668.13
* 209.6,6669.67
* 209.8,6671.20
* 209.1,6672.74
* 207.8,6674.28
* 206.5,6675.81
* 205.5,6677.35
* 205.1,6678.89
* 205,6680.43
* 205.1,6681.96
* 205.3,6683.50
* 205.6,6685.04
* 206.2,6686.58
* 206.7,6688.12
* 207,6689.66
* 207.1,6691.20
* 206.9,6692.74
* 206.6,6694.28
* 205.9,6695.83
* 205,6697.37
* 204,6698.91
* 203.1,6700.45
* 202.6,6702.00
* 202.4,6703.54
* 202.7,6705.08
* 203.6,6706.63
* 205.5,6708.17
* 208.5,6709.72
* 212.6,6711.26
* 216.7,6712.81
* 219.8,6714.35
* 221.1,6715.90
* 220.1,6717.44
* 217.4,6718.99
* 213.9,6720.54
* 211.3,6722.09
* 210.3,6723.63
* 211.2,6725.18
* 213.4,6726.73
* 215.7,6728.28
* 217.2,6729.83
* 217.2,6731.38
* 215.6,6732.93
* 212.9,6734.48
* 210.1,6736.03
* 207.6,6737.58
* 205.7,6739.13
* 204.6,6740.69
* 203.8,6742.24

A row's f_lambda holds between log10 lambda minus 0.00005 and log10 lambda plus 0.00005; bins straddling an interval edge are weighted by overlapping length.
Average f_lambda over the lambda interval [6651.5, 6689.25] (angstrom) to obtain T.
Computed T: 206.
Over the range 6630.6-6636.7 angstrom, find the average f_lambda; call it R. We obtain 204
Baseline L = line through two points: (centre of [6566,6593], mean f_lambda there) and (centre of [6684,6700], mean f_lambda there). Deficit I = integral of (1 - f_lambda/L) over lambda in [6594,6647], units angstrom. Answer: 3.21 angstrom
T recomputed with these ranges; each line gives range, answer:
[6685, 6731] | 210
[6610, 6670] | 207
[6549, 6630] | 222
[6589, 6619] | 213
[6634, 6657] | 205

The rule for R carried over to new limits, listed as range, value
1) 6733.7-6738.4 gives 210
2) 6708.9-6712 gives 210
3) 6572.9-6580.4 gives 225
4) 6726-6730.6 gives 215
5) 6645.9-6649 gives 206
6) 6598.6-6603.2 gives 210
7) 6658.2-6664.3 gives 205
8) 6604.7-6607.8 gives 210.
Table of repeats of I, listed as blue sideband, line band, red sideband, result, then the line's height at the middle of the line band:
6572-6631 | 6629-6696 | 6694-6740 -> 2.7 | 215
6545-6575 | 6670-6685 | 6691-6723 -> 0.4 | 213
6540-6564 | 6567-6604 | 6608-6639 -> -1.0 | 219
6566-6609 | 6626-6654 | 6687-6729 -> 1.6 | 218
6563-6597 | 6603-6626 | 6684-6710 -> 1.3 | 223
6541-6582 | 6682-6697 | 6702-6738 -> 0.6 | 215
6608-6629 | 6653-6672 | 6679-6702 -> 0.1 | 207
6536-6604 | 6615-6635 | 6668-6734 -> 1.0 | 219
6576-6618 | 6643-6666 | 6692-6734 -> 1.2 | 217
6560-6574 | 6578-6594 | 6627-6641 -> -1.2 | 224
